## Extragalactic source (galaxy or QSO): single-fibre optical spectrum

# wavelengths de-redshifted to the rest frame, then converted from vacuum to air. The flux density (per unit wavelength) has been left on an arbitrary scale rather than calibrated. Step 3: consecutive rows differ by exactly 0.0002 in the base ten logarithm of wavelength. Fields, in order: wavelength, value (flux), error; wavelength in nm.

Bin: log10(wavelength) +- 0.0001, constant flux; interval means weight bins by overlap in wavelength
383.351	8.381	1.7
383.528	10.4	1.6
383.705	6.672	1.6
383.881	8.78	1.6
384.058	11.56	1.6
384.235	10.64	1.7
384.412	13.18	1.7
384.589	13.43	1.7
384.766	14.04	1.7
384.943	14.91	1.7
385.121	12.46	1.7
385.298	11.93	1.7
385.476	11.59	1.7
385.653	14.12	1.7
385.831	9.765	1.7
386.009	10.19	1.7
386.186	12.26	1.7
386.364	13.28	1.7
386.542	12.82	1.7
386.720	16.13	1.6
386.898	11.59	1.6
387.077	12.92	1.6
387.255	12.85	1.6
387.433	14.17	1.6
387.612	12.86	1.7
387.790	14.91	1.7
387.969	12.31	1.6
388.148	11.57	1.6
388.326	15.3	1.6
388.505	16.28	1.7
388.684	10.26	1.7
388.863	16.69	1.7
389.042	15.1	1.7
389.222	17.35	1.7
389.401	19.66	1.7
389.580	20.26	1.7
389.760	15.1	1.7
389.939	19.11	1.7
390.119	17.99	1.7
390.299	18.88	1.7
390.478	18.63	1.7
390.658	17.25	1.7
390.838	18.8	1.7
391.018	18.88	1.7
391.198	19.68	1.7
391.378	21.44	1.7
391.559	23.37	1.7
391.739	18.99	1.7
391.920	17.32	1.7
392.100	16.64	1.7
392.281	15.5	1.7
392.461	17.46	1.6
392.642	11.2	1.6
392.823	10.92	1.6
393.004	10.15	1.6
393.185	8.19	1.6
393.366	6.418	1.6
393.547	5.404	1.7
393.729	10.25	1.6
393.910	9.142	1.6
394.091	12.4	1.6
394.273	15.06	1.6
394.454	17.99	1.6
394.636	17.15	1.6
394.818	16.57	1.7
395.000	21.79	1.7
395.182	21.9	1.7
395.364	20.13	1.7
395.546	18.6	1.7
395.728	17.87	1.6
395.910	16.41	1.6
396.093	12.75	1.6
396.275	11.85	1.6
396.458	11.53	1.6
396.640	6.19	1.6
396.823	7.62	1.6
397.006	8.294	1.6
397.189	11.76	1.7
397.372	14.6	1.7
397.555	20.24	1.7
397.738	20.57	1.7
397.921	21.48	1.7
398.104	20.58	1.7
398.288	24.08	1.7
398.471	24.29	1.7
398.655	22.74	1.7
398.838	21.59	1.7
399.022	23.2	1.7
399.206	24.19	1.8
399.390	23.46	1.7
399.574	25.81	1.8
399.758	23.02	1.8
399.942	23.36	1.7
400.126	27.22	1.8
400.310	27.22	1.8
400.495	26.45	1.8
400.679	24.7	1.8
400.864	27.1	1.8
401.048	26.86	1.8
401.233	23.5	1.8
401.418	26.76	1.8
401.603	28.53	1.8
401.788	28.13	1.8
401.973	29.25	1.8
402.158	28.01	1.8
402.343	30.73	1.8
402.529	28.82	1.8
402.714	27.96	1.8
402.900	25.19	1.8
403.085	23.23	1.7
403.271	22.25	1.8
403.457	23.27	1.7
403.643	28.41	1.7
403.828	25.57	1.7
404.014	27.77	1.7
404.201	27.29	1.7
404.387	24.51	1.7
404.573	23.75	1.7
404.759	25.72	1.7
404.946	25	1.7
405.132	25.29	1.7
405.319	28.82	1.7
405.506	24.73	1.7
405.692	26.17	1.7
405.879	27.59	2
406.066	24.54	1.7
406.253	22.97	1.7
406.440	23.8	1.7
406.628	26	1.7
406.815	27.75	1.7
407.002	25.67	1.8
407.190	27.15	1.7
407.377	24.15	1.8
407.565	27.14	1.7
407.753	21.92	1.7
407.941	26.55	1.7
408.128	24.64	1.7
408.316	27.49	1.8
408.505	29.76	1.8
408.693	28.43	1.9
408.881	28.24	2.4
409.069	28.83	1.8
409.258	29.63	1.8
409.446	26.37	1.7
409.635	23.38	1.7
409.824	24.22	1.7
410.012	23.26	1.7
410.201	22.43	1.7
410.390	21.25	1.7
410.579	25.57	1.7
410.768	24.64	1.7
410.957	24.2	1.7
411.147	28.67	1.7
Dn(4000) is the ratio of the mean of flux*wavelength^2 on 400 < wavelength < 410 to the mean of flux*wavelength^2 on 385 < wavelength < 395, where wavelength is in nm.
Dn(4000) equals 1.9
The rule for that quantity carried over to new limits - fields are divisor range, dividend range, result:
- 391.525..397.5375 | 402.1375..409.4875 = 1.99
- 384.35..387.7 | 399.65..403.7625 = 2.22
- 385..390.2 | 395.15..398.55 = 1.20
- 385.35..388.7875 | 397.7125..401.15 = 1.99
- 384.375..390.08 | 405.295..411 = 2.03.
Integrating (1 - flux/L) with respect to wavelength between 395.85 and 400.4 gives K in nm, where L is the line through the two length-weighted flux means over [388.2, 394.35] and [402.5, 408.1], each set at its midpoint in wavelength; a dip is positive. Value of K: 0.36 nm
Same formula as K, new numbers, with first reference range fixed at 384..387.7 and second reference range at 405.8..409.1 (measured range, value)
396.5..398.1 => 0.467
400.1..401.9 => -0.364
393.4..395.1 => 0.404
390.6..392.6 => -0.275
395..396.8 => 0.343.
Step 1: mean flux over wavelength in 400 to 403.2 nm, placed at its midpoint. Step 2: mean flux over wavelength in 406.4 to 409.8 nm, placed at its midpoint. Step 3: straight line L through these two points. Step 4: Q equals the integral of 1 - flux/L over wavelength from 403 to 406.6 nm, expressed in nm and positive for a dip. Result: 0.190 nm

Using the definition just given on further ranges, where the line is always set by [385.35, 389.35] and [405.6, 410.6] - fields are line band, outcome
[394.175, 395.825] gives -0.051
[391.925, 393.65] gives 0.515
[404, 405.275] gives -0.104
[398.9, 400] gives -0.170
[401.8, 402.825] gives -0.300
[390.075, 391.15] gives -0.218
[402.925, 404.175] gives -0.117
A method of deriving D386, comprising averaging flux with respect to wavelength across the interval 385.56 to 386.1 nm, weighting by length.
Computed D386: 11.4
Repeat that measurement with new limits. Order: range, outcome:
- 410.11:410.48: 21.8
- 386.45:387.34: 13.3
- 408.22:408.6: 28.5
